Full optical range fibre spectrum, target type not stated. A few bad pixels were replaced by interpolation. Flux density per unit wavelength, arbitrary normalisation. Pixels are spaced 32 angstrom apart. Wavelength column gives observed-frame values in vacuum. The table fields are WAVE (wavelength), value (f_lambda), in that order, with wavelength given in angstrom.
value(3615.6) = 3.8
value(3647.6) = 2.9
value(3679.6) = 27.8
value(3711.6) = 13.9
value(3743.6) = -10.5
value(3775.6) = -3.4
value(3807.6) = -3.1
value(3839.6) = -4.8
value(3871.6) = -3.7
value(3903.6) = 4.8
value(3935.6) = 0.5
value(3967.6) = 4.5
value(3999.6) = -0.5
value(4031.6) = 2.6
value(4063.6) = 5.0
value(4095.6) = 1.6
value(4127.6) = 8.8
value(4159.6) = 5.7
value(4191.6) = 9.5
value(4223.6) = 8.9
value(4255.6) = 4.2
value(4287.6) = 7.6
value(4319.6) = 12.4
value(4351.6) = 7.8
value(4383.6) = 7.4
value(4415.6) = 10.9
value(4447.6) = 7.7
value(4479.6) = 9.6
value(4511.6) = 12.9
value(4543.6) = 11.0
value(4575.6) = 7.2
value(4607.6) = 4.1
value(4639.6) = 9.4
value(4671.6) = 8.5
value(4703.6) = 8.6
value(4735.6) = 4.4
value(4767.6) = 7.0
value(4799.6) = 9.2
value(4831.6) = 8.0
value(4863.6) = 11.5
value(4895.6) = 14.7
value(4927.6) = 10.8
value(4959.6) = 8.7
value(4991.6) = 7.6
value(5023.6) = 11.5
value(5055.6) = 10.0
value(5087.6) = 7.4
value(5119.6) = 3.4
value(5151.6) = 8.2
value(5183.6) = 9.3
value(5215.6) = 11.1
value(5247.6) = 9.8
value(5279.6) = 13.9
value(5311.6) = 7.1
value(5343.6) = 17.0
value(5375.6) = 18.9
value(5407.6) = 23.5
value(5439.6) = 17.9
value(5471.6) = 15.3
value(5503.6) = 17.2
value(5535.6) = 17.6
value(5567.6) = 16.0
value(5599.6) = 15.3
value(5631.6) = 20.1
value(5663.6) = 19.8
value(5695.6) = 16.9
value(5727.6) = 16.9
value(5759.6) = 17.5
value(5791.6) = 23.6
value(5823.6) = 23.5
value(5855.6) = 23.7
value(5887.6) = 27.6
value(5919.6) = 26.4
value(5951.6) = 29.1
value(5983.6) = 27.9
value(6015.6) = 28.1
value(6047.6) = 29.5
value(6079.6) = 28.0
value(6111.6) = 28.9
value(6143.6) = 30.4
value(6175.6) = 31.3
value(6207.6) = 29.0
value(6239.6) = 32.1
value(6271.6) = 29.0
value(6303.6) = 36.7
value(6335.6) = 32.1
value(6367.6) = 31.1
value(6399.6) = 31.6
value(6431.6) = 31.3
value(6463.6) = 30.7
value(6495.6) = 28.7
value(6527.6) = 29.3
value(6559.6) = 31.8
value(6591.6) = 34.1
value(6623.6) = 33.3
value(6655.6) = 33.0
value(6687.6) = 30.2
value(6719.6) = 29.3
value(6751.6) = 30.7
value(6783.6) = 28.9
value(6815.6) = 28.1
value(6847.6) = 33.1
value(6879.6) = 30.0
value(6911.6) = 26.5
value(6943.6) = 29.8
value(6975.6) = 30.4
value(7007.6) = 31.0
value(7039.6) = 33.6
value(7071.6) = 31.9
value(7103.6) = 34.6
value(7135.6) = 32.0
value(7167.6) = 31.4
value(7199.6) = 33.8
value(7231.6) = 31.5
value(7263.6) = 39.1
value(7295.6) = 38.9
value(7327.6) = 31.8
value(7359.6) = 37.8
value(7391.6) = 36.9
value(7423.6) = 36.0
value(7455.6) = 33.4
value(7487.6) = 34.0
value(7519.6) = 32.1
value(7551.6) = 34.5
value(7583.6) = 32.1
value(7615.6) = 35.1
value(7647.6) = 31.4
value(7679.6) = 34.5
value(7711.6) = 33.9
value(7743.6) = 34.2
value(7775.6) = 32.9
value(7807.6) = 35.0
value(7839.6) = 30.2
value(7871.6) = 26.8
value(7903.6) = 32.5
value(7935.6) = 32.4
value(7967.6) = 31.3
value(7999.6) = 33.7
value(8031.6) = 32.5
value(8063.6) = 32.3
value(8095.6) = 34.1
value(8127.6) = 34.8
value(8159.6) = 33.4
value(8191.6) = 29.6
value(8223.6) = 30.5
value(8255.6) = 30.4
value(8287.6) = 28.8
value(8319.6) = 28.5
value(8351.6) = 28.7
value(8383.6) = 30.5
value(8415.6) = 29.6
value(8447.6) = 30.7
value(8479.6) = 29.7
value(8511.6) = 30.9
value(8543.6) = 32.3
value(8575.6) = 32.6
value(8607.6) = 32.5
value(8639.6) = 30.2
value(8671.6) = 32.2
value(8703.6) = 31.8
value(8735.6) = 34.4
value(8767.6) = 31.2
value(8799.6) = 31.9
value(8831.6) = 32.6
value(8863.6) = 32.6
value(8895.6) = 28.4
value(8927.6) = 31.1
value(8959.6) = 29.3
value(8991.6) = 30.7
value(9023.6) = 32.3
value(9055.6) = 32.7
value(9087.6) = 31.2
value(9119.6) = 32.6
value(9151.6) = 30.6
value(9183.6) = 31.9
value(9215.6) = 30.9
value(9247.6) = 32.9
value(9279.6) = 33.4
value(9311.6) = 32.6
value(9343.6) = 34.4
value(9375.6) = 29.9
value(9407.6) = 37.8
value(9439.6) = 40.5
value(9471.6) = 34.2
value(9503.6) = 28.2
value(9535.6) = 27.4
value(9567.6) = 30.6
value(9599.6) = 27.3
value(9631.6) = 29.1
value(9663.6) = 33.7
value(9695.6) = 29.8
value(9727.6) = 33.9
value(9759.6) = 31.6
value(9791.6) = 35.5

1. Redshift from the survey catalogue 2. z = 0.336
